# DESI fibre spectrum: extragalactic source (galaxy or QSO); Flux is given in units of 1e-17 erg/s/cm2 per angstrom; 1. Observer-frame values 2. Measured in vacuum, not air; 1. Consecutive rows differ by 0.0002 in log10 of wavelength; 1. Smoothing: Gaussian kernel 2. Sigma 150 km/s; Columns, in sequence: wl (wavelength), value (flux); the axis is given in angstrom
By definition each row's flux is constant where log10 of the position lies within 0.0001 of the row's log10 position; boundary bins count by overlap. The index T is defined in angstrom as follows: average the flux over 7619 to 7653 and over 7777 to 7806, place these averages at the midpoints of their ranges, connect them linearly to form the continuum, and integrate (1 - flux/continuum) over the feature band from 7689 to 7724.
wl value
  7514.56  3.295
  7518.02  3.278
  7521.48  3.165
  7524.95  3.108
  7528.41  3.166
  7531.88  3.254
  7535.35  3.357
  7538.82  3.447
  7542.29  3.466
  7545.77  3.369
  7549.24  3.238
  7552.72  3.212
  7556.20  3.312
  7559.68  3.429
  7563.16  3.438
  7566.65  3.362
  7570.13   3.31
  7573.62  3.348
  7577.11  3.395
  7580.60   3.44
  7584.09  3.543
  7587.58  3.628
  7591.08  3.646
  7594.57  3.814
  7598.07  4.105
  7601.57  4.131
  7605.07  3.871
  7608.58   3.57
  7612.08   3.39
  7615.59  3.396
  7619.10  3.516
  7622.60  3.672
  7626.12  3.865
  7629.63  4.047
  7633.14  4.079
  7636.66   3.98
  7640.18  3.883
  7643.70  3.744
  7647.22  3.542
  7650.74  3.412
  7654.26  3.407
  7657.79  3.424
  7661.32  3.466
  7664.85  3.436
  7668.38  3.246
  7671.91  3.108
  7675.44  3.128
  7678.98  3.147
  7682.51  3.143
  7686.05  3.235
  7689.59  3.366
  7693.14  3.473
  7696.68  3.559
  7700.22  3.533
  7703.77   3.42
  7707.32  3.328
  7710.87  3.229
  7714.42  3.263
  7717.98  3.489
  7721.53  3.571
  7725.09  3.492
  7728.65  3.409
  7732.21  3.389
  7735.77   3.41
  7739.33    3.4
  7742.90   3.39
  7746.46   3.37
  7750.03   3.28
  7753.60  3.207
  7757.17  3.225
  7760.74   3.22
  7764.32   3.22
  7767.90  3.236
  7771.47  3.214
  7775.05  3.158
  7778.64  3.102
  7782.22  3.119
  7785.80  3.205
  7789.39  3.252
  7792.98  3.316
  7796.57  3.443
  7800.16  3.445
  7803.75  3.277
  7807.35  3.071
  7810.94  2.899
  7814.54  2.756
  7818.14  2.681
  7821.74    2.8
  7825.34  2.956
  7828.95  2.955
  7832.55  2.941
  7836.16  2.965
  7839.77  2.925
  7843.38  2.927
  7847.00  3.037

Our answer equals 1.2 angstrom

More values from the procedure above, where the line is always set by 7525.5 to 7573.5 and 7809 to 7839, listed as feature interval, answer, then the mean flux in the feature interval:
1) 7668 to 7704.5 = -2.4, 3.3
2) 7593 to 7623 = -4.5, 3.72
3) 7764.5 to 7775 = -0.9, 3.21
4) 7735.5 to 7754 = -2.1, 3.35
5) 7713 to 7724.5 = -1.5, 3.45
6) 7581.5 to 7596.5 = -1.8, 3.65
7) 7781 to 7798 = -2.0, 3.27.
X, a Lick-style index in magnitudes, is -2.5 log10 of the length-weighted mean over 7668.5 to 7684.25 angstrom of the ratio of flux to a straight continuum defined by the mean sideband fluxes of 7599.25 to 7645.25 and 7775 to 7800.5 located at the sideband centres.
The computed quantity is 0.15 mag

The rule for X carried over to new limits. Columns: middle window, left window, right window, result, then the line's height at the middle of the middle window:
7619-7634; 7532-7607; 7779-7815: -0.13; 3.43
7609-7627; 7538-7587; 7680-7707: -0.05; 3.38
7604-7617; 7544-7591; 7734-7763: -0.05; 3.38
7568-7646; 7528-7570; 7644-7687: -0.11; 3.33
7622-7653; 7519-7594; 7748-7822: -0.16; 3.29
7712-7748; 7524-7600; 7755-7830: -0.07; 3.21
